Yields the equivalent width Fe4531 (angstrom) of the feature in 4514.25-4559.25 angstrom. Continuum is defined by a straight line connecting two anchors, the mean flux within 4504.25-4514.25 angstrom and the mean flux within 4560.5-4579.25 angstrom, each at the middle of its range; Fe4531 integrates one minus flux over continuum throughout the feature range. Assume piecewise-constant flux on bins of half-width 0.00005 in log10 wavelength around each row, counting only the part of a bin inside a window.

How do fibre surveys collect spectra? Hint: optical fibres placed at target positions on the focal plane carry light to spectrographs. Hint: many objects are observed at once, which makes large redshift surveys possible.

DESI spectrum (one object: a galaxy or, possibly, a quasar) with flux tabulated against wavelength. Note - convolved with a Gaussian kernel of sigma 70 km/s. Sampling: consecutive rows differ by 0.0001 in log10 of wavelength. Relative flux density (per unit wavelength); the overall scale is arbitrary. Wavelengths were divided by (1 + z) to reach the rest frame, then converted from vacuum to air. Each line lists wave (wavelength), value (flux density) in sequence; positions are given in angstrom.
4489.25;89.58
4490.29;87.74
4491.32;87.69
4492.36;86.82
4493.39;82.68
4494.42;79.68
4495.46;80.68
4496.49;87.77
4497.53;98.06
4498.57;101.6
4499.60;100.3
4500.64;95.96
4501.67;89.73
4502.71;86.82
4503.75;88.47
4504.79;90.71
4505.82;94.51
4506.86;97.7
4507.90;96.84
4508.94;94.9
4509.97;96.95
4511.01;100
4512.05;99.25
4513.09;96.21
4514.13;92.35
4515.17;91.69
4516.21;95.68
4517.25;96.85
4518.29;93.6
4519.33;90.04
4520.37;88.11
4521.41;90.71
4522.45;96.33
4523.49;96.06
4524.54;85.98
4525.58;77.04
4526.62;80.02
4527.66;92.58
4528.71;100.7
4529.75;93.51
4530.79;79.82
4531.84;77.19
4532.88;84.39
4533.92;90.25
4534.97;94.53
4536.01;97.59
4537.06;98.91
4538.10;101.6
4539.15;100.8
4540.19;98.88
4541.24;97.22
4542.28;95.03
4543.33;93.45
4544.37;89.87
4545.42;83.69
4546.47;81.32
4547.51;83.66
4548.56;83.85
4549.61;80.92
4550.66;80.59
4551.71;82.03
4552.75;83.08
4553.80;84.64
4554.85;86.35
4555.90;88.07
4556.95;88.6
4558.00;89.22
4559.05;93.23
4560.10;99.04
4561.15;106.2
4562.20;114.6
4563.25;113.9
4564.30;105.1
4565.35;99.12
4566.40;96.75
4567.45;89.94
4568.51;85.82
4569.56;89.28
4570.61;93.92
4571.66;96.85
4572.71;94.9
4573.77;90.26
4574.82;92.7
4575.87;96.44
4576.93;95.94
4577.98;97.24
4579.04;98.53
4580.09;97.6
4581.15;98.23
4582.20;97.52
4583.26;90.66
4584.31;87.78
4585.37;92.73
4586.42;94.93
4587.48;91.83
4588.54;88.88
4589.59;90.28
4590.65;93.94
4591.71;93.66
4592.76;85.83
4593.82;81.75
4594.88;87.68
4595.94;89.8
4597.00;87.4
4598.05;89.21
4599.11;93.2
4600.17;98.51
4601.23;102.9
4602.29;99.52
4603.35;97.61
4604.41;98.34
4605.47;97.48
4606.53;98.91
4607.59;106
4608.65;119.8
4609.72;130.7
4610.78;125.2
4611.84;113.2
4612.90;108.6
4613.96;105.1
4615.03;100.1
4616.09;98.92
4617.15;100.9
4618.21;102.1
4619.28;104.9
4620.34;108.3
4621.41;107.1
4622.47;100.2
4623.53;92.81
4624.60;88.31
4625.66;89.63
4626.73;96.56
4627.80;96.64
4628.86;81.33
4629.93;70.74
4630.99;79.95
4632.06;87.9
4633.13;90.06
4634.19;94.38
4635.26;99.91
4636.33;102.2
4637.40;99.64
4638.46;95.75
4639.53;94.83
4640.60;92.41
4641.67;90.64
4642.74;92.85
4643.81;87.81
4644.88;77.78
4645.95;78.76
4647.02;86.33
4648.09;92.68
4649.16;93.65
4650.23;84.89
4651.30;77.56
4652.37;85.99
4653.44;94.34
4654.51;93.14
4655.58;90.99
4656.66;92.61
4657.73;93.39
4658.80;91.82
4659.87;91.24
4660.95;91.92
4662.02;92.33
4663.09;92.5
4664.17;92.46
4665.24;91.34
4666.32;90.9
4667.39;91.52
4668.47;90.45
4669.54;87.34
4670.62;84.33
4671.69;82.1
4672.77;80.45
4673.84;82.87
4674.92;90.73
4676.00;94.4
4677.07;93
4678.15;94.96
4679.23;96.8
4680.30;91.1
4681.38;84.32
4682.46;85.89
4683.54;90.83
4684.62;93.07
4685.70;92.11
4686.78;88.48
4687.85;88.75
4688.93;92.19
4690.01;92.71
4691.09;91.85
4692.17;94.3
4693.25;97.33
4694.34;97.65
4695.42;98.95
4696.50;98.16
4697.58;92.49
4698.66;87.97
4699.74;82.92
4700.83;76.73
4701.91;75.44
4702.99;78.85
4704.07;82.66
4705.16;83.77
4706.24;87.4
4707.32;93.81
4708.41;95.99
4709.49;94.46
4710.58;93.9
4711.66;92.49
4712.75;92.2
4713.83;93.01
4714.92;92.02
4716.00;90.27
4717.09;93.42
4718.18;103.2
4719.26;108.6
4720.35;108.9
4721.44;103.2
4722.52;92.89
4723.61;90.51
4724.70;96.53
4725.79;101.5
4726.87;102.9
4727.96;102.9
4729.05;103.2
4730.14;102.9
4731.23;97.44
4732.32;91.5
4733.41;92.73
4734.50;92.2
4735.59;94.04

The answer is 3.3 angstrom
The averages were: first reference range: 96.1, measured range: 89.7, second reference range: 97.6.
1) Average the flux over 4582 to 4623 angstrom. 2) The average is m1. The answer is 99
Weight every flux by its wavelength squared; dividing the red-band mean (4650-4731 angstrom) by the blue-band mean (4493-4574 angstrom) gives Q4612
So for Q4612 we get 1.07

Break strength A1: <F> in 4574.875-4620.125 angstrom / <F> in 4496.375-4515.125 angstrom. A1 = 1.04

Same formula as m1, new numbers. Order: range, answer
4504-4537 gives 92.1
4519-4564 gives 91.1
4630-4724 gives 90.9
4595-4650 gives 96.7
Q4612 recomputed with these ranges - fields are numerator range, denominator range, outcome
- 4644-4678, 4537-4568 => 1.00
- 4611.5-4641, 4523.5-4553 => 1.13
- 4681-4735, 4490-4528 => 1.11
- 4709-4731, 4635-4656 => 1.12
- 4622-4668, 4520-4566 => 1.03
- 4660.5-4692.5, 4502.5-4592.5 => 1.03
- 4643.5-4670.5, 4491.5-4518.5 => 1.03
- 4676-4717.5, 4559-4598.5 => 1.01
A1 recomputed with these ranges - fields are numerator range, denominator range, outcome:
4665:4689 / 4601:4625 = 0.85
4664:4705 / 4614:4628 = 0.90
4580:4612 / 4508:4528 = 1.05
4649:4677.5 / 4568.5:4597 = 0.97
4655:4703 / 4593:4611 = 0.91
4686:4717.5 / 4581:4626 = 0.92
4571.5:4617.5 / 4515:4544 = 1.06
